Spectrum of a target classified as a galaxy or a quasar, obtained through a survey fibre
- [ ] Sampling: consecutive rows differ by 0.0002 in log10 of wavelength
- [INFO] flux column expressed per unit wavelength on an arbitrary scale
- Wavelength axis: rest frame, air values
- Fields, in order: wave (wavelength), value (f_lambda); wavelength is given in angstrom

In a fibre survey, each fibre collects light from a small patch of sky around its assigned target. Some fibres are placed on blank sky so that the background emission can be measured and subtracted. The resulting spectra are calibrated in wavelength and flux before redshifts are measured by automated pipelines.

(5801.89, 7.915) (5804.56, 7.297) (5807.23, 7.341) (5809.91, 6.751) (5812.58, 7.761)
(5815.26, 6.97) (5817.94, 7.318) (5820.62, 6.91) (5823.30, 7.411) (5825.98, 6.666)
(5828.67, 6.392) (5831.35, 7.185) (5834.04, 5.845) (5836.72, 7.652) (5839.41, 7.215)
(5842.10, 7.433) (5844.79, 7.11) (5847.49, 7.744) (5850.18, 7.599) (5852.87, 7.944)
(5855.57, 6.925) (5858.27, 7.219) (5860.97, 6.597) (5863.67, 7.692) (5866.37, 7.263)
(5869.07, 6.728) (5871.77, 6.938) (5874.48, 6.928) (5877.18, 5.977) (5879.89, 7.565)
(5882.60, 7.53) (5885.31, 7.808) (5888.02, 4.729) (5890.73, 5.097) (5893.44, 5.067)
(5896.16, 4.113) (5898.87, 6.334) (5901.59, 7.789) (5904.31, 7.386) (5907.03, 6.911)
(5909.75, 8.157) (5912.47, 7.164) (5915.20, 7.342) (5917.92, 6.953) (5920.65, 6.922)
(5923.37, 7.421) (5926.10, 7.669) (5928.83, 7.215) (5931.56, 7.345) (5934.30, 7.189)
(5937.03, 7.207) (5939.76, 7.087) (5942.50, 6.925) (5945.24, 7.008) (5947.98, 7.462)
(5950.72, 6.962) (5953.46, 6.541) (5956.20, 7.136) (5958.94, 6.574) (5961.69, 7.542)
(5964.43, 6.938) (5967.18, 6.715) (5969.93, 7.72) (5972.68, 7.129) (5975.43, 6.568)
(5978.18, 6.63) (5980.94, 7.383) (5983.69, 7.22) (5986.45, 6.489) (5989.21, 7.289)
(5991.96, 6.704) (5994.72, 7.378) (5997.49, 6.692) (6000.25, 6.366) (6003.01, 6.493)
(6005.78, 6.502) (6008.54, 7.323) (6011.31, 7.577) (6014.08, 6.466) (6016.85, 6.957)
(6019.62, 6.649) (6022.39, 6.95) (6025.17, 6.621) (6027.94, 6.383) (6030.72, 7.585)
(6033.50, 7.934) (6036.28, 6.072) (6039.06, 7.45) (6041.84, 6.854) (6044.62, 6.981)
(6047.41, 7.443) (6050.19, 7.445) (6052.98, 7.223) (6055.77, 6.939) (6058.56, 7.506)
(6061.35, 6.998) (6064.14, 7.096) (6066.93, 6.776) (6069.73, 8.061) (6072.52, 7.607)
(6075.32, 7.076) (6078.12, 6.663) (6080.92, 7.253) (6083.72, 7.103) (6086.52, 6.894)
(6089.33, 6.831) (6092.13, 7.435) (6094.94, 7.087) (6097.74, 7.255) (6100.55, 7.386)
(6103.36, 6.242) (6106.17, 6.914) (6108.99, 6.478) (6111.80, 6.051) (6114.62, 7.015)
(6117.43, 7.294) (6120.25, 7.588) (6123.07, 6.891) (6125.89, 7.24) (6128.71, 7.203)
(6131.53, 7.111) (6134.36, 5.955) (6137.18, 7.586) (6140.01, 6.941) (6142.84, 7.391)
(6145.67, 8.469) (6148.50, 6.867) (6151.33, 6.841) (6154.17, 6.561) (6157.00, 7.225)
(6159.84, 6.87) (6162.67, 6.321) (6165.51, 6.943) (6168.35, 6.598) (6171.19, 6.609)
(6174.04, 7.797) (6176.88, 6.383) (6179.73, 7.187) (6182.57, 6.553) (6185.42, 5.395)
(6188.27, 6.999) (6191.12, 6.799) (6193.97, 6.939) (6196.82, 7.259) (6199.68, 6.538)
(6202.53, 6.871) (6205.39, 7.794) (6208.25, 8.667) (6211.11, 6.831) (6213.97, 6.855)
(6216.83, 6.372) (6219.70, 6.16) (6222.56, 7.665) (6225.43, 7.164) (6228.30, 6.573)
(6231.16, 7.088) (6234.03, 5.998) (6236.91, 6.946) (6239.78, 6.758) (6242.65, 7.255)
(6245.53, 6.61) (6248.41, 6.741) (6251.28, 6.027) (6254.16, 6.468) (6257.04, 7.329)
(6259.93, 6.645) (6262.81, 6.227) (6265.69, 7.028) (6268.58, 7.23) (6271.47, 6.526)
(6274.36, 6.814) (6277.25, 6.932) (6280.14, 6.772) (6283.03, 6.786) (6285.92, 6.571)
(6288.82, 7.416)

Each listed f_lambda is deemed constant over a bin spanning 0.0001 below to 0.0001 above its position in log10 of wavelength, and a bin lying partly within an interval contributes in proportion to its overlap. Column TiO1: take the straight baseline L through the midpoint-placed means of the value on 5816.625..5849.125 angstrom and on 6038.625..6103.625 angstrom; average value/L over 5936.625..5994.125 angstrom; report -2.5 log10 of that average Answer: 0.017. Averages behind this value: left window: 7.08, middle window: 7.01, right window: 7.16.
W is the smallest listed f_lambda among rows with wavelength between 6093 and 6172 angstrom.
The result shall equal 5.955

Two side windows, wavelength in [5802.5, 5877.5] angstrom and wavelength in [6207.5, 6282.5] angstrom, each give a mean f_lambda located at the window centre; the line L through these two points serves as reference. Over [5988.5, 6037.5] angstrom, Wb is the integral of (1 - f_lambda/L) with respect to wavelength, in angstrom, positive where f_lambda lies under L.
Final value 0.8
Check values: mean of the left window 7.12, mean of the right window 6.82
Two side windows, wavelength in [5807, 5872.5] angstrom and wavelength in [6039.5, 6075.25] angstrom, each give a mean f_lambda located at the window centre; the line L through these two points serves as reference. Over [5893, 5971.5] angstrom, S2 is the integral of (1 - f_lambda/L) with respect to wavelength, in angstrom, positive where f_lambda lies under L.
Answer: 1.9 angstrom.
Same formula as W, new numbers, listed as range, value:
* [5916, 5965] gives 6.541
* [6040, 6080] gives 6.663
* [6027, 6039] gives 6.072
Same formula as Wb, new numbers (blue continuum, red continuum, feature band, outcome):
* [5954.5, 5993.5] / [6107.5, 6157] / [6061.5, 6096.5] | -0.64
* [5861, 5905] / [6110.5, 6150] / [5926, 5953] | -1.96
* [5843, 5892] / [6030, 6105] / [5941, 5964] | 0.11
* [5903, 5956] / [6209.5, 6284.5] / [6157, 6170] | 0.26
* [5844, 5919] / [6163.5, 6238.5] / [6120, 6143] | -0.61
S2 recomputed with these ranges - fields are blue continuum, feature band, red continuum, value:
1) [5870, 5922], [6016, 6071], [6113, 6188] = -2.1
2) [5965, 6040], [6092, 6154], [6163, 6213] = -0.9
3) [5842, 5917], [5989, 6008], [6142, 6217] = 0.4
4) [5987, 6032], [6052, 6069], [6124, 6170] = -0.5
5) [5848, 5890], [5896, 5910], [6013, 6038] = 0.2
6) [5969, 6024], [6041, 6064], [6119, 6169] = -0.7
